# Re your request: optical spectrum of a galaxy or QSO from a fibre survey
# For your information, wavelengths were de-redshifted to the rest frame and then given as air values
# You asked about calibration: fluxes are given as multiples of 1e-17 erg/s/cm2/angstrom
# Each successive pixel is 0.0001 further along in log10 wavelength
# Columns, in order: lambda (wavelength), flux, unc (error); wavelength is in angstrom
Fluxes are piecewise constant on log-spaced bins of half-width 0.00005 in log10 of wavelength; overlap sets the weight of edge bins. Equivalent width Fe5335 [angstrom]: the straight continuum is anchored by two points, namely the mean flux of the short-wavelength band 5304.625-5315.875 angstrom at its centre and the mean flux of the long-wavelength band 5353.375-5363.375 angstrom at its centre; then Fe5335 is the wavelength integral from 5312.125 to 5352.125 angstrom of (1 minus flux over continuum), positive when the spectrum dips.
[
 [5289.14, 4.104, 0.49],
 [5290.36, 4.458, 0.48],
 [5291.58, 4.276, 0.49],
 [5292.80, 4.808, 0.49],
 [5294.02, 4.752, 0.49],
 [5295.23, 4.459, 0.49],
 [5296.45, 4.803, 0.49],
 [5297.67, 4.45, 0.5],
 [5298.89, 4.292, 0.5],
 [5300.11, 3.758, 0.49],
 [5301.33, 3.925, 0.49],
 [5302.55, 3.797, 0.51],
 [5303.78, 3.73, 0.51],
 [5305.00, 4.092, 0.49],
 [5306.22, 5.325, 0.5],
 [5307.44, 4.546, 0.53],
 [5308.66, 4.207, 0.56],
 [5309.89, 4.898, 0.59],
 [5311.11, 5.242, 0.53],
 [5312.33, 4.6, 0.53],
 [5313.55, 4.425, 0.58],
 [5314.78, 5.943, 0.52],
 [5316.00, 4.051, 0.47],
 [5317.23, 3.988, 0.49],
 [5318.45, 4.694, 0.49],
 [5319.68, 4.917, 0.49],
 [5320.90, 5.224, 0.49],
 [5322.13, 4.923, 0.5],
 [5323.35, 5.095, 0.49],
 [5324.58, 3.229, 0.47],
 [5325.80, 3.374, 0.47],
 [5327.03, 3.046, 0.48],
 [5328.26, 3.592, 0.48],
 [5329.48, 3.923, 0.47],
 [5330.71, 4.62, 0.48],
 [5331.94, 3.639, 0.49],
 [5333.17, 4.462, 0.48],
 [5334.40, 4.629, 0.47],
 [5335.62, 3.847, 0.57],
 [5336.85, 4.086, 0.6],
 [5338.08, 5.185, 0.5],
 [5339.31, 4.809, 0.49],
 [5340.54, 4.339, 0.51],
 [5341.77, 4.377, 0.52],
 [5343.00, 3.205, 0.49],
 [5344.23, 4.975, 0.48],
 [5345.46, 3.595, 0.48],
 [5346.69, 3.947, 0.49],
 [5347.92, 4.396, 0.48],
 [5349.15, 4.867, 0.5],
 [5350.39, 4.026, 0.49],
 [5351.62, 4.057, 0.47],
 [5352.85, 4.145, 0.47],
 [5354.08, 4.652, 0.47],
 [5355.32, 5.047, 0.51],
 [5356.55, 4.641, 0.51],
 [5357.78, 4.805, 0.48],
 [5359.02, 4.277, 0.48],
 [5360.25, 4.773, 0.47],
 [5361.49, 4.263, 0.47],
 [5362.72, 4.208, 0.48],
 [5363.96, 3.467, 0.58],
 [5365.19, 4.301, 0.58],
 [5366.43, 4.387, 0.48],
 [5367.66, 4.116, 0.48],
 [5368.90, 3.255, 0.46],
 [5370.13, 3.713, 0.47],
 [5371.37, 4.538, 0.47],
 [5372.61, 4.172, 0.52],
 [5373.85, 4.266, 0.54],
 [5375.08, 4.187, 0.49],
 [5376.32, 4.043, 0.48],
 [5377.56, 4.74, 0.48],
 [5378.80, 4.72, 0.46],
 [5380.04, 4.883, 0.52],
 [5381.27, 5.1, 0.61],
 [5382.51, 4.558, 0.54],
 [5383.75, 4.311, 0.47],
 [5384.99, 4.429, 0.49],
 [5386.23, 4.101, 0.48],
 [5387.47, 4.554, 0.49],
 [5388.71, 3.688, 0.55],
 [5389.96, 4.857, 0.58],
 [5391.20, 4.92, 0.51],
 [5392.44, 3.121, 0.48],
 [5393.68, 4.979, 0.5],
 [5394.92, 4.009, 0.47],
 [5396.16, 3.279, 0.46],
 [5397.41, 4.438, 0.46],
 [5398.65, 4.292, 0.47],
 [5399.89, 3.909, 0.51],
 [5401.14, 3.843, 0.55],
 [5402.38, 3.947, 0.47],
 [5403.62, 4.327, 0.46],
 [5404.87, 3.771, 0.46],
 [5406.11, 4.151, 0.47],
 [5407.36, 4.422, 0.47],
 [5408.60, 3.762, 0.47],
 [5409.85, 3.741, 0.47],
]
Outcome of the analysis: 3.3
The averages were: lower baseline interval 4.79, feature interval 4.3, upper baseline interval 4.57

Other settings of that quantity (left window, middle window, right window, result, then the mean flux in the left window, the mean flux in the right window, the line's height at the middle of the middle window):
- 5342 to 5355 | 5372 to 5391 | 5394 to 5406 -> -1.7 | 4.21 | 4.01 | 4.08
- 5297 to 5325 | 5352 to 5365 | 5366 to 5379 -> -0.5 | 4.5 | 4.17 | 4.25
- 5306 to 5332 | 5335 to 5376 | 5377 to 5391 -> 2.1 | 4.43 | 4.55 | 4.5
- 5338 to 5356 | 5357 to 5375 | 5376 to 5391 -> 1.0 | 4.35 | 4.52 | 4.44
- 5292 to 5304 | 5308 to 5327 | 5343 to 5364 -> -1.0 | 4.29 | 4.35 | 4.31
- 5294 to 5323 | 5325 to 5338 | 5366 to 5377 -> 1.2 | 4.55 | 4.07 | 4.37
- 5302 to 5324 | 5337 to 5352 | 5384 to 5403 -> 0.5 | 4.65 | 4.16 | 4.46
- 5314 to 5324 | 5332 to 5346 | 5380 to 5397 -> 1.2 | 4.84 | 4.32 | 4.69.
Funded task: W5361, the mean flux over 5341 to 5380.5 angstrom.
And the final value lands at 4.28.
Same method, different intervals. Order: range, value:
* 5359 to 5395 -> 4.3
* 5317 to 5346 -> 4.25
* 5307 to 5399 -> 4.34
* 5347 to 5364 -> 4.42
